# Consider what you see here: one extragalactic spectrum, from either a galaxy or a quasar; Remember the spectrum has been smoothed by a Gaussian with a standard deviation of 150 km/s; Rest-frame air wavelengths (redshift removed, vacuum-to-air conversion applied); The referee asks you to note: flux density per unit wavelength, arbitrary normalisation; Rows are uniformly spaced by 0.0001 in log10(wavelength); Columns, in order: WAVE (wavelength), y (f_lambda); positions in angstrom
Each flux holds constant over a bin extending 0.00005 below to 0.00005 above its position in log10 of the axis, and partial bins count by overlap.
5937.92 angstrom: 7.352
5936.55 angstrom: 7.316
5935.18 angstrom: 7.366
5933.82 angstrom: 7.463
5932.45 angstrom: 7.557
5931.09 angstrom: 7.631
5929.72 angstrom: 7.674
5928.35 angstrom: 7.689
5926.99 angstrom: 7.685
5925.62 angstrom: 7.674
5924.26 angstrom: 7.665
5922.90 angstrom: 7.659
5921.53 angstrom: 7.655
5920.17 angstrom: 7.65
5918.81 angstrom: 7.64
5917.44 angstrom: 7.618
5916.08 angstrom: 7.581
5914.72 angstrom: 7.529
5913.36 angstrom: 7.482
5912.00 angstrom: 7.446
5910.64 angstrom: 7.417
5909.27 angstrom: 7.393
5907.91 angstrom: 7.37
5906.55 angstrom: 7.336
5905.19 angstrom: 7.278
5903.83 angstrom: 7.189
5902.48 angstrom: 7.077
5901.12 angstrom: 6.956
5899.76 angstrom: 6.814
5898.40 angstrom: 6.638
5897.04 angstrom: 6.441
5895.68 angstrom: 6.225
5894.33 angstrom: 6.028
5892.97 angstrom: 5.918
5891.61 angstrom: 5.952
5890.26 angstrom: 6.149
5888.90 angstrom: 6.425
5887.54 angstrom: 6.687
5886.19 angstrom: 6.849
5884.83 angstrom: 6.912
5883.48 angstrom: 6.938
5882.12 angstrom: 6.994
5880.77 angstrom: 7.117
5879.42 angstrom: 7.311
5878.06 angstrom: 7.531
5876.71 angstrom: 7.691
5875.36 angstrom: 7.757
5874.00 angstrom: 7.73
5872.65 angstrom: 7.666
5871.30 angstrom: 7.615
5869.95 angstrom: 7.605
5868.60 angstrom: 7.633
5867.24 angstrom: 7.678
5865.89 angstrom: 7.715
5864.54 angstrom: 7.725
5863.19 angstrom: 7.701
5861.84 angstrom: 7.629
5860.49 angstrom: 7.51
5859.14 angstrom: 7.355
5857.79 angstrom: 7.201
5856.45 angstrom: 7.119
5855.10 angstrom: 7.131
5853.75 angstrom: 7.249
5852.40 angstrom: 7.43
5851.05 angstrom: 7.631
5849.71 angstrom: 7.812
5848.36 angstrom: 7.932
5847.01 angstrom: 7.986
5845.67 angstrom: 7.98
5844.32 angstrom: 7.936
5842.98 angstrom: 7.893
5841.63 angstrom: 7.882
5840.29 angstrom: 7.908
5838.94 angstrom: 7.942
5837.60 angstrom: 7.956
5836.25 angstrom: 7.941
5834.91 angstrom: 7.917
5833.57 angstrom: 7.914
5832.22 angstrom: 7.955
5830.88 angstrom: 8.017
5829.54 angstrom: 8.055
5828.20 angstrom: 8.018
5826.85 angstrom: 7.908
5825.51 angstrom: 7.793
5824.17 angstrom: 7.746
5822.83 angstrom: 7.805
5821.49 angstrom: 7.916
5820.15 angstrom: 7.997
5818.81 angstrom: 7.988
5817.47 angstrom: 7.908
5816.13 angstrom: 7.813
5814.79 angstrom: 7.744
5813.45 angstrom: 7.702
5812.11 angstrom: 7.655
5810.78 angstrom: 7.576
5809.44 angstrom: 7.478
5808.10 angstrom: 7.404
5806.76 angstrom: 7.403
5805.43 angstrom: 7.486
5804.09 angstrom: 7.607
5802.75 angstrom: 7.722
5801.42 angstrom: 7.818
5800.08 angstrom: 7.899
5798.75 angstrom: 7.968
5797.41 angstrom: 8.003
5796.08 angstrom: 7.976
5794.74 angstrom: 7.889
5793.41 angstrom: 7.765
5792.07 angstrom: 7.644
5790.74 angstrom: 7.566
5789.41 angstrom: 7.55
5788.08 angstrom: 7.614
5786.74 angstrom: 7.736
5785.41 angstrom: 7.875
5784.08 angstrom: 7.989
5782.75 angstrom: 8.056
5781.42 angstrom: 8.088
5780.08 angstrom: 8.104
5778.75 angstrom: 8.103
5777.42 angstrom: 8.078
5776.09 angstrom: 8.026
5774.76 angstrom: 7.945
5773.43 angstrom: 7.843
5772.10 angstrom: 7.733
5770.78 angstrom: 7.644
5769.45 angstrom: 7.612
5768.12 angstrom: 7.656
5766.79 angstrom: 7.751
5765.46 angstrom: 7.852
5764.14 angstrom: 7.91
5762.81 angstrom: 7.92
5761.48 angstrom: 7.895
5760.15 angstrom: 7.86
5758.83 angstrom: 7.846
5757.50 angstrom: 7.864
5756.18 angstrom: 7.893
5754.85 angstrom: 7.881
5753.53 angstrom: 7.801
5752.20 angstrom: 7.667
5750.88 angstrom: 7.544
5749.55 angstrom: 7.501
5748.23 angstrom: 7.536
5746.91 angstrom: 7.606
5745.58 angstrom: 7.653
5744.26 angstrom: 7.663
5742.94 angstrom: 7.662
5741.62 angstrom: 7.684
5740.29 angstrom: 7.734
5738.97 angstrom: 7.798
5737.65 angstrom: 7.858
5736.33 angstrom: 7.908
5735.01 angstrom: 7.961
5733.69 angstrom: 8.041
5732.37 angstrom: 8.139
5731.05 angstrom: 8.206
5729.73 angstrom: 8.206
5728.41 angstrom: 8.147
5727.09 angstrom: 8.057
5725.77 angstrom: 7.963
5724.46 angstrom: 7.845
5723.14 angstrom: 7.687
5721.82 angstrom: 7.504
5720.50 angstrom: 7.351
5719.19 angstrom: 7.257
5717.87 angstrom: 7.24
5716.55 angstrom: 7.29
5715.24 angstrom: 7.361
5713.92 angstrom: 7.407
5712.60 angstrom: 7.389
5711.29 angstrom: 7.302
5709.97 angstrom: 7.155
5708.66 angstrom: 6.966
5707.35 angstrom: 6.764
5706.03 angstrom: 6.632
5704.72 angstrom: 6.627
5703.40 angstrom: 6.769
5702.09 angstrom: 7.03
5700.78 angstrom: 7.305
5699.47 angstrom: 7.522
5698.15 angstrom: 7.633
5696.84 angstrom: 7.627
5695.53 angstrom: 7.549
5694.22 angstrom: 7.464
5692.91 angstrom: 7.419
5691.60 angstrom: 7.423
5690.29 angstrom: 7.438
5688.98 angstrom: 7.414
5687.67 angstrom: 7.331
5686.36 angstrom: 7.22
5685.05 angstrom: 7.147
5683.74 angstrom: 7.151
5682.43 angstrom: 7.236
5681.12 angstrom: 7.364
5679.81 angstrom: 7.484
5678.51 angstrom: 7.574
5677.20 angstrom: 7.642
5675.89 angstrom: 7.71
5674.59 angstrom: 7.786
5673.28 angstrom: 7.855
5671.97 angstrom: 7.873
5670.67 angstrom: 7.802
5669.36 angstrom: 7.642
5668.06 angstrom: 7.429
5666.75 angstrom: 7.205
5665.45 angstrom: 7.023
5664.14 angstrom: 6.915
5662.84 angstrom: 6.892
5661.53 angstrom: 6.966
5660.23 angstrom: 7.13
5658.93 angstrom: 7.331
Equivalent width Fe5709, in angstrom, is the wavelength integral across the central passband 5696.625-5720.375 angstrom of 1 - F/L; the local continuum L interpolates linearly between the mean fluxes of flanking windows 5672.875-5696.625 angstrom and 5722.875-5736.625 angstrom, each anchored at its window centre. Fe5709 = 1.77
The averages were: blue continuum 7.46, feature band 7.18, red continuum 8.03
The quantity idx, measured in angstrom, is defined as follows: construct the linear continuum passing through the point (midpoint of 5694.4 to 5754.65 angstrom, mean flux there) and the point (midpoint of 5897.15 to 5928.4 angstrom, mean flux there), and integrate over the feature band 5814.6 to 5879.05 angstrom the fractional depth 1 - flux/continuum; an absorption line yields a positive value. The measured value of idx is -2.6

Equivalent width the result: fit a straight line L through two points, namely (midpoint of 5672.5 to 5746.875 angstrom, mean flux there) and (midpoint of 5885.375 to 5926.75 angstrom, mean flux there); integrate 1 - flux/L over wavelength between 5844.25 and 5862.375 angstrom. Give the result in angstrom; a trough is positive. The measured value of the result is -0.9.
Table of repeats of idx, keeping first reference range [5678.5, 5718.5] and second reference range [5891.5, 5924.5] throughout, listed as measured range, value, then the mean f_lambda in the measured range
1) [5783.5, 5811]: -2.0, 7.71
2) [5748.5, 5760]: -0.8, 7.75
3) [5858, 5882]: -1.4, 7.56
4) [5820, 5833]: -1.3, 7.92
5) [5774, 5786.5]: -1.4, 8.02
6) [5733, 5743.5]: -0.9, 7.83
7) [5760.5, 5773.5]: -1.0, 7.78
